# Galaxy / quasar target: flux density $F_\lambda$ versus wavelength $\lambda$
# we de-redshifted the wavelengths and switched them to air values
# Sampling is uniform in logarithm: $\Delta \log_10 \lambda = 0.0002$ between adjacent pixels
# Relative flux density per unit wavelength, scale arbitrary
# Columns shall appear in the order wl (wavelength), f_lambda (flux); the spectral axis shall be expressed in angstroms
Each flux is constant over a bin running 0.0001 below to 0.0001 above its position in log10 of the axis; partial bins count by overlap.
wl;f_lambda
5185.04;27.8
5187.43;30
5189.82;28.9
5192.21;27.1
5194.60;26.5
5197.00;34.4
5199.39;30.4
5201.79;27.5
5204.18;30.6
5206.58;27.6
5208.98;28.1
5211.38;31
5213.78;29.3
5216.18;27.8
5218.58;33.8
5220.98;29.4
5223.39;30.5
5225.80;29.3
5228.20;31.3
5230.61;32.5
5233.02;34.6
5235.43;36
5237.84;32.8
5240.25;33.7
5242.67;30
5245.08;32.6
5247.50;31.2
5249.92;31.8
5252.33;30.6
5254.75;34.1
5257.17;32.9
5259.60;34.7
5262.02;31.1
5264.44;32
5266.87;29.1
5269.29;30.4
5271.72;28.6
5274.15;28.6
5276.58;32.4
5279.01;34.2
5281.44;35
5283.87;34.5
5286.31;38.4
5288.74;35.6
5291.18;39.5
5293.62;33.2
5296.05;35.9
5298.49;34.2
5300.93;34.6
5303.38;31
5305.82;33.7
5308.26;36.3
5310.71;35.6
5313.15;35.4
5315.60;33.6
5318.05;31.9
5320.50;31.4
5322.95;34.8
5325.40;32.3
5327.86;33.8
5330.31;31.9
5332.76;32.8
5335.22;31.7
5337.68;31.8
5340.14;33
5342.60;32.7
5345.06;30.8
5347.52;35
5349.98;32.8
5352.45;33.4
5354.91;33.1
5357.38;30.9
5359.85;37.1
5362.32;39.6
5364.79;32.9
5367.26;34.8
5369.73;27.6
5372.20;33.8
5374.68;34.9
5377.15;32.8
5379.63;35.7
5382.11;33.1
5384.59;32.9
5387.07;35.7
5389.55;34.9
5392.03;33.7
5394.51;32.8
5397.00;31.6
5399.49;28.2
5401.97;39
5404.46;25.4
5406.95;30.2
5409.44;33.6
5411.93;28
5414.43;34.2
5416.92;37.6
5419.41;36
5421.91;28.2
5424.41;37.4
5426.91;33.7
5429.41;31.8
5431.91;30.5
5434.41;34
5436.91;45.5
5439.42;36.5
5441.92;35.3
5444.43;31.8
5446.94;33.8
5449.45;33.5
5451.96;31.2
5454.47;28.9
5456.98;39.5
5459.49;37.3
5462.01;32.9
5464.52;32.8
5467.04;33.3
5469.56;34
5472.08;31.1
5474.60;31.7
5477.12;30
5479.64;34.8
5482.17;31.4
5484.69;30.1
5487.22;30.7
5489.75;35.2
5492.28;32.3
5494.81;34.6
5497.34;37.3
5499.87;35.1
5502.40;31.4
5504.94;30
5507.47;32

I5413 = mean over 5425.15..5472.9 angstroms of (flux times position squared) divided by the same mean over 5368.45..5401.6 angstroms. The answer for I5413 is 1.06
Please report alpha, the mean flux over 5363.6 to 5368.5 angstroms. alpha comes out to 33.9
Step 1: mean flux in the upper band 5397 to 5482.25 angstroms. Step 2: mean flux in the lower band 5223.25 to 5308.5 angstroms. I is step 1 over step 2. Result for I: 1.01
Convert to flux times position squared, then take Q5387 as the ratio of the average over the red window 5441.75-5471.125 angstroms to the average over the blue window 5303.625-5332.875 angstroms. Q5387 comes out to 1.05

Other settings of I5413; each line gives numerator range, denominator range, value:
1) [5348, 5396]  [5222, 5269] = 1.11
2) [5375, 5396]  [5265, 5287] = 1.10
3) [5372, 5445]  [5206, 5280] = 1.14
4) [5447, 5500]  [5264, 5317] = 1.05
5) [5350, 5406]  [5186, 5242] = 1.16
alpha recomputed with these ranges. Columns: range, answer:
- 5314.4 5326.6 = 32.8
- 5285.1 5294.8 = 36.7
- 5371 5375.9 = 34.3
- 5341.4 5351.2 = 32.8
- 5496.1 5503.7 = 34.6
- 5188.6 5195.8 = 27.5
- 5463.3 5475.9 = 32.6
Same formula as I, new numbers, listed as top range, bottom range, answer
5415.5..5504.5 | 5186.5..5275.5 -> 1.09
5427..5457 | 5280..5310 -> 0.97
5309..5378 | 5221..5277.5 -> 1.05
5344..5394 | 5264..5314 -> 1.00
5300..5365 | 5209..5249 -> 1.06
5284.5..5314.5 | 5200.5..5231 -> 1.18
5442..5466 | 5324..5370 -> 1.01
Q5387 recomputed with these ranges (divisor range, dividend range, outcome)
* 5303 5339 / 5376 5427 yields 1.02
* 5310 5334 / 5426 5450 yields 1.09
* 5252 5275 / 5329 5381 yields 1.10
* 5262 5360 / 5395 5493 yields 1.05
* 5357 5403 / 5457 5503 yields 1.02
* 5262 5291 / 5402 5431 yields 1.05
